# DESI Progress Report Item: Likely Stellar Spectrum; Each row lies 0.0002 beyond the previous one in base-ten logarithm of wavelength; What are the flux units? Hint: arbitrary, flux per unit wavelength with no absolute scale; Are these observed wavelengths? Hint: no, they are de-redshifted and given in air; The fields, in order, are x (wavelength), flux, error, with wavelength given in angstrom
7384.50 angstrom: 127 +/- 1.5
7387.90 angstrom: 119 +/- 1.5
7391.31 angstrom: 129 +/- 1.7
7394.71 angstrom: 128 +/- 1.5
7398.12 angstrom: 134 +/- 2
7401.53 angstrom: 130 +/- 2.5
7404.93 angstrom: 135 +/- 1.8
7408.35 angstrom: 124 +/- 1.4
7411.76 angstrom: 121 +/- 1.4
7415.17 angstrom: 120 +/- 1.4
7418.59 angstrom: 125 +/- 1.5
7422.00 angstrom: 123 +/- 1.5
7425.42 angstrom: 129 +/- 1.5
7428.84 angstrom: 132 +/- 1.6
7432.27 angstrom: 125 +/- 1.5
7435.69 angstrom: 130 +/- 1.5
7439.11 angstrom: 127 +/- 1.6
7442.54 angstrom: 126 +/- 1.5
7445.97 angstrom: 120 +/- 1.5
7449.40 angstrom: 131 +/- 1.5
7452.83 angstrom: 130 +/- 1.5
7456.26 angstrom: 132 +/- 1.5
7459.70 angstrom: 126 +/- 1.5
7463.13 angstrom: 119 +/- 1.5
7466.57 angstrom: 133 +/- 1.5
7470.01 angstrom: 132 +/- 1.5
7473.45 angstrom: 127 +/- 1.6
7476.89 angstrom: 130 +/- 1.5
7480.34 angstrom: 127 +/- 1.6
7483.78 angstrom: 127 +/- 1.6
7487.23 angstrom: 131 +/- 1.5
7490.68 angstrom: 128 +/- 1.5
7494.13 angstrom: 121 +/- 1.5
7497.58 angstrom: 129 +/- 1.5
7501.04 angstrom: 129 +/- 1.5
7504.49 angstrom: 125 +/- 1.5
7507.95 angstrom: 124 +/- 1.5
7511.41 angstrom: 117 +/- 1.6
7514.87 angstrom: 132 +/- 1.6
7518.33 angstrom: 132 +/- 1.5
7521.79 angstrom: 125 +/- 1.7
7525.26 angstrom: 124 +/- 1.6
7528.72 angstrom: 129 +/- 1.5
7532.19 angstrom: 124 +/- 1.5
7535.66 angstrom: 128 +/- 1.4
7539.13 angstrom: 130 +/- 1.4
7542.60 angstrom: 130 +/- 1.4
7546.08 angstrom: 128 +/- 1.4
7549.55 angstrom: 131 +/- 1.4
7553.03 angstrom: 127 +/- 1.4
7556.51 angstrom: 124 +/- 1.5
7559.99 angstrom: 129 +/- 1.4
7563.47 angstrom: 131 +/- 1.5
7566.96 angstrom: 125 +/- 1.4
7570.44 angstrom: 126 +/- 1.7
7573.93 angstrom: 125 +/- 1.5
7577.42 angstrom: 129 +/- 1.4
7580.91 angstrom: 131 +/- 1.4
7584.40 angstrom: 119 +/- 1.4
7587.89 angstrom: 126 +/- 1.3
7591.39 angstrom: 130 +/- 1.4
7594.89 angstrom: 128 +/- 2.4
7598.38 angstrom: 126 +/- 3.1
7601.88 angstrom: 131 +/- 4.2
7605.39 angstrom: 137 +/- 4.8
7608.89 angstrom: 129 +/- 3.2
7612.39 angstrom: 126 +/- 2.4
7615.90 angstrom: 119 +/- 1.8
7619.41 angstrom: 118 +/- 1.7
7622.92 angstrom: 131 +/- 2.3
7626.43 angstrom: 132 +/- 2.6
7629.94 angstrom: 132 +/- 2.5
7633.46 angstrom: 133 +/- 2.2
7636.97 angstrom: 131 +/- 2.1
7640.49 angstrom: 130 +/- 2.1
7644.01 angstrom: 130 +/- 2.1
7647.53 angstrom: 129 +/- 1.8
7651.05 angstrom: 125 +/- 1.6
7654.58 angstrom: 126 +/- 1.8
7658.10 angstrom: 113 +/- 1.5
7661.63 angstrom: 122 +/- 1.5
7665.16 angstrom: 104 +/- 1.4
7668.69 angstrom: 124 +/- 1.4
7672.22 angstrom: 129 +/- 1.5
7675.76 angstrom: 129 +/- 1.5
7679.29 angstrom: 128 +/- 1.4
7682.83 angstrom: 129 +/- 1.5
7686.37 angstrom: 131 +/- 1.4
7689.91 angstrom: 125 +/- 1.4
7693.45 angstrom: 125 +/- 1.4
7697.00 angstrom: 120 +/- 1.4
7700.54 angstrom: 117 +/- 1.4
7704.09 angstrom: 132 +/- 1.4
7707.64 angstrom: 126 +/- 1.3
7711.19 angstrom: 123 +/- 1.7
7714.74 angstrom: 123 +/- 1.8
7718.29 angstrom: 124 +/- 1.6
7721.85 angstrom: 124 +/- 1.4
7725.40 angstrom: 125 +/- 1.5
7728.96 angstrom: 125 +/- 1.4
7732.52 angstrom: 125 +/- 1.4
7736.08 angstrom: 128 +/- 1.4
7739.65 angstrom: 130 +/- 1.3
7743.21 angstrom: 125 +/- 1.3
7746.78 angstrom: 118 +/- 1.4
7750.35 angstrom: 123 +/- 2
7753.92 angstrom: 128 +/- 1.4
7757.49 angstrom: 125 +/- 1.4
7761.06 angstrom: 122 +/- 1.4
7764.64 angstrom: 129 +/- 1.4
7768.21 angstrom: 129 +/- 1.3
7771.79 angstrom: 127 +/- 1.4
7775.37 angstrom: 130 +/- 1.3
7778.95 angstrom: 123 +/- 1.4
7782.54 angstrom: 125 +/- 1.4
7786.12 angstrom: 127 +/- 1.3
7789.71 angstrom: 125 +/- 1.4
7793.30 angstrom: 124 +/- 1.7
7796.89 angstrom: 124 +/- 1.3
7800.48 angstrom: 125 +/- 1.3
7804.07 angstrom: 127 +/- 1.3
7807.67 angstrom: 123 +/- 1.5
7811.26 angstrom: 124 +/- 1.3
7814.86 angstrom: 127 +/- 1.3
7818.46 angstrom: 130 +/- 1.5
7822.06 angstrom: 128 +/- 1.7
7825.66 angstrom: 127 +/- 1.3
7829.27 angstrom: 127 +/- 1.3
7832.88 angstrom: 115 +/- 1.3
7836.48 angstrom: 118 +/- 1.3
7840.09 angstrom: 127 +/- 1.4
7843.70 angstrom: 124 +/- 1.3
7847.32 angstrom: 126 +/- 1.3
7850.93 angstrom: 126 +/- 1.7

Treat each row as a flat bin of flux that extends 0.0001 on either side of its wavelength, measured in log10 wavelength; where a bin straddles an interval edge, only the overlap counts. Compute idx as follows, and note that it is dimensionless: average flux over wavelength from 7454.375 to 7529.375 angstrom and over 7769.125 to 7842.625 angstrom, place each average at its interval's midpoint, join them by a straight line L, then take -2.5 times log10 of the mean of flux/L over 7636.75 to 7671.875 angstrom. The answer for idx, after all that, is 0.03 mag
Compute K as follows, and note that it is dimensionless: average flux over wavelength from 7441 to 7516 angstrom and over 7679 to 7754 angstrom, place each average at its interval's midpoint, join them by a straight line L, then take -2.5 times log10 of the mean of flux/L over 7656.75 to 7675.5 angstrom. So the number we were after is 0.05 mag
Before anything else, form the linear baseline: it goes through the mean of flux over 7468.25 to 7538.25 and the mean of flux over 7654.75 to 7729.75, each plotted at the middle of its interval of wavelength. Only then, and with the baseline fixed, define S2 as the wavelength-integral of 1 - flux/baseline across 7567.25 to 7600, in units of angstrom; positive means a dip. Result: -0.2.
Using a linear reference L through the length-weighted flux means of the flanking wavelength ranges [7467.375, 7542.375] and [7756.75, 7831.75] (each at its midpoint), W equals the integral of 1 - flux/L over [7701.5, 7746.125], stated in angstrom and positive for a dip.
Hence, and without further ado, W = 0.3 angstrom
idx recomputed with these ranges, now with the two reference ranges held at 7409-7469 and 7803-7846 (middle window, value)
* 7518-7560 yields -0.01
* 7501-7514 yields 0.02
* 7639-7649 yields -0.04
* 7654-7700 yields 0.02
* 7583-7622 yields -0.01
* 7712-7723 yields 0.01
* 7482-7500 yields -0.01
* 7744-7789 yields 0.00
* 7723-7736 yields 0.00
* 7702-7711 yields -0.02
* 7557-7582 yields -0.02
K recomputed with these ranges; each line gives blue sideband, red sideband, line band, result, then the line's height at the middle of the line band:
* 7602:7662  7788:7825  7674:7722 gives 0.01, 127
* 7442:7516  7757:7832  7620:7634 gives -0.04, 127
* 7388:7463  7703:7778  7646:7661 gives 0.03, 126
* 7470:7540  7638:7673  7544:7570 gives -0.02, 126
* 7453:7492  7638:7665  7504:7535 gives 0.01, 127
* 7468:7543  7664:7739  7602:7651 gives -0.03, 126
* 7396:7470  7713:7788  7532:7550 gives -0.02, 127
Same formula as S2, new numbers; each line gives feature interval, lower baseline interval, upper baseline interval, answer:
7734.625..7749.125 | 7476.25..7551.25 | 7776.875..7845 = 0.0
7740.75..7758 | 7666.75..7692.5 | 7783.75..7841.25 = 0.3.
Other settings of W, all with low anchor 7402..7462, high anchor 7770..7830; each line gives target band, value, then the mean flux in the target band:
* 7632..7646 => -0.5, 131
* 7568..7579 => 0.0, 127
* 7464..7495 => -0.4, 128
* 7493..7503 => 0.0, 127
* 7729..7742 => -0.1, 127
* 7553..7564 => -0.1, 128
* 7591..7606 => -0.4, 130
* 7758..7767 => 0.0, 126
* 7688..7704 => 0.4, 123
